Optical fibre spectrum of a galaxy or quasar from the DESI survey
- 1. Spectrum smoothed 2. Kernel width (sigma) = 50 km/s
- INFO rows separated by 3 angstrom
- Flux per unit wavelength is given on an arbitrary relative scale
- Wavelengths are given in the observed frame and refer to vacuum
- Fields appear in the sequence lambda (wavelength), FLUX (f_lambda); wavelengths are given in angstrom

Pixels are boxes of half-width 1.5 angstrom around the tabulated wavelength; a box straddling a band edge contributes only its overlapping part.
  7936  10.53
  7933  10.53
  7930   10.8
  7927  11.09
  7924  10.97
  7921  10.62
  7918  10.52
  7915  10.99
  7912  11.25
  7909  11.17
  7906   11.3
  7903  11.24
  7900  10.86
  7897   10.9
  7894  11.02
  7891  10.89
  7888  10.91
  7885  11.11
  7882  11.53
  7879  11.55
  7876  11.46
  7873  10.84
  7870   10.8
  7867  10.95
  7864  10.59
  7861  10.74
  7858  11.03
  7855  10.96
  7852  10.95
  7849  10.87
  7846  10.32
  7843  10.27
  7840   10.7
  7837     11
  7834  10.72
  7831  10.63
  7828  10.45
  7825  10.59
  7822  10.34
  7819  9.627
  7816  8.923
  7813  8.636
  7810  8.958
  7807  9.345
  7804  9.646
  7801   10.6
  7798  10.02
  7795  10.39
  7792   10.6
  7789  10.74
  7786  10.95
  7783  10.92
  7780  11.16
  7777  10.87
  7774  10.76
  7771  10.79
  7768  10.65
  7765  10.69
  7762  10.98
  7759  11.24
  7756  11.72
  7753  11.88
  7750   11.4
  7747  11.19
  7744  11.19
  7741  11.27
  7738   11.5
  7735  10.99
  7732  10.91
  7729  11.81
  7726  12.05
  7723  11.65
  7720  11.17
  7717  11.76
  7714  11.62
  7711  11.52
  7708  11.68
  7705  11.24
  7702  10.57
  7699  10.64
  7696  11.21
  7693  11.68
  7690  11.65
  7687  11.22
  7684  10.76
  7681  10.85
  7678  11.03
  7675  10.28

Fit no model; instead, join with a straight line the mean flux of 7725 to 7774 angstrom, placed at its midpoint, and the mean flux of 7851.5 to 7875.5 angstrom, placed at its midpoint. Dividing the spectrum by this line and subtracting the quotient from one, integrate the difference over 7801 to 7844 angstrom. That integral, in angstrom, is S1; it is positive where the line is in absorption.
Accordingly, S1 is 3.9 angstrom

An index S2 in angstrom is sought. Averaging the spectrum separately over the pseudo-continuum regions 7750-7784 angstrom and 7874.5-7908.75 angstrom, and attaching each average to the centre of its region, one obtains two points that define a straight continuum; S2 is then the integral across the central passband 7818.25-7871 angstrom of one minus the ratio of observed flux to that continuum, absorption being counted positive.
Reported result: 2.3 angstrom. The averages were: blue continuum 11.1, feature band 10.7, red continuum 11.2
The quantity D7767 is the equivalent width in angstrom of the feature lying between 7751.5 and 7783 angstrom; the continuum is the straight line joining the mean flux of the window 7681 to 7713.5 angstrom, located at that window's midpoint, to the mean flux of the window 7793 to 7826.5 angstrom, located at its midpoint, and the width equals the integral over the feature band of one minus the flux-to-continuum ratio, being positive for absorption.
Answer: -2.3 angstrom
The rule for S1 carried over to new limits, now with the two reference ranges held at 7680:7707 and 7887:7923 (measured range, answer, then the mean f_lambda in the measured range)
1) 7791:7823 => 3.84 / 9.71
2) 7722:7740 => -0.64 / 11.5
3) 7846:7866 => 0.34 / 10.8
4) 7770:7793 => 0.41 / 10.9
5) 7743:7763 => -0.57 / 11.4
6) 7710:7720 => -0.43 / 11.6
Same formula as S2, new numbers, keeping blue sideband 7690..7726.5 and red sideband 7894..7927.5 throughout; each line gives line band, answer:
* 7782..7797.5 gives 0.78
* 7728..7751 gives 0.12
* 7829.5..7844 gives 0.60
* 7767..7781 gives 0.52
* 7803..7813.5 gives 1.90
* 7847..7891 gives 0.26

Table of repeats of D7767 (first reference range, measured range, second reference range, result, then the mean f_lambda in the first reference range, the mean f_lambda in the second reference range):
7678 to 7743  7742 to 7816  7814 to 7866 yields 1.91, 11.3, 10.5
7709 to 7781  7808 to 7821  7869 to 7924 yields 2.42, 11.3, 11.1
